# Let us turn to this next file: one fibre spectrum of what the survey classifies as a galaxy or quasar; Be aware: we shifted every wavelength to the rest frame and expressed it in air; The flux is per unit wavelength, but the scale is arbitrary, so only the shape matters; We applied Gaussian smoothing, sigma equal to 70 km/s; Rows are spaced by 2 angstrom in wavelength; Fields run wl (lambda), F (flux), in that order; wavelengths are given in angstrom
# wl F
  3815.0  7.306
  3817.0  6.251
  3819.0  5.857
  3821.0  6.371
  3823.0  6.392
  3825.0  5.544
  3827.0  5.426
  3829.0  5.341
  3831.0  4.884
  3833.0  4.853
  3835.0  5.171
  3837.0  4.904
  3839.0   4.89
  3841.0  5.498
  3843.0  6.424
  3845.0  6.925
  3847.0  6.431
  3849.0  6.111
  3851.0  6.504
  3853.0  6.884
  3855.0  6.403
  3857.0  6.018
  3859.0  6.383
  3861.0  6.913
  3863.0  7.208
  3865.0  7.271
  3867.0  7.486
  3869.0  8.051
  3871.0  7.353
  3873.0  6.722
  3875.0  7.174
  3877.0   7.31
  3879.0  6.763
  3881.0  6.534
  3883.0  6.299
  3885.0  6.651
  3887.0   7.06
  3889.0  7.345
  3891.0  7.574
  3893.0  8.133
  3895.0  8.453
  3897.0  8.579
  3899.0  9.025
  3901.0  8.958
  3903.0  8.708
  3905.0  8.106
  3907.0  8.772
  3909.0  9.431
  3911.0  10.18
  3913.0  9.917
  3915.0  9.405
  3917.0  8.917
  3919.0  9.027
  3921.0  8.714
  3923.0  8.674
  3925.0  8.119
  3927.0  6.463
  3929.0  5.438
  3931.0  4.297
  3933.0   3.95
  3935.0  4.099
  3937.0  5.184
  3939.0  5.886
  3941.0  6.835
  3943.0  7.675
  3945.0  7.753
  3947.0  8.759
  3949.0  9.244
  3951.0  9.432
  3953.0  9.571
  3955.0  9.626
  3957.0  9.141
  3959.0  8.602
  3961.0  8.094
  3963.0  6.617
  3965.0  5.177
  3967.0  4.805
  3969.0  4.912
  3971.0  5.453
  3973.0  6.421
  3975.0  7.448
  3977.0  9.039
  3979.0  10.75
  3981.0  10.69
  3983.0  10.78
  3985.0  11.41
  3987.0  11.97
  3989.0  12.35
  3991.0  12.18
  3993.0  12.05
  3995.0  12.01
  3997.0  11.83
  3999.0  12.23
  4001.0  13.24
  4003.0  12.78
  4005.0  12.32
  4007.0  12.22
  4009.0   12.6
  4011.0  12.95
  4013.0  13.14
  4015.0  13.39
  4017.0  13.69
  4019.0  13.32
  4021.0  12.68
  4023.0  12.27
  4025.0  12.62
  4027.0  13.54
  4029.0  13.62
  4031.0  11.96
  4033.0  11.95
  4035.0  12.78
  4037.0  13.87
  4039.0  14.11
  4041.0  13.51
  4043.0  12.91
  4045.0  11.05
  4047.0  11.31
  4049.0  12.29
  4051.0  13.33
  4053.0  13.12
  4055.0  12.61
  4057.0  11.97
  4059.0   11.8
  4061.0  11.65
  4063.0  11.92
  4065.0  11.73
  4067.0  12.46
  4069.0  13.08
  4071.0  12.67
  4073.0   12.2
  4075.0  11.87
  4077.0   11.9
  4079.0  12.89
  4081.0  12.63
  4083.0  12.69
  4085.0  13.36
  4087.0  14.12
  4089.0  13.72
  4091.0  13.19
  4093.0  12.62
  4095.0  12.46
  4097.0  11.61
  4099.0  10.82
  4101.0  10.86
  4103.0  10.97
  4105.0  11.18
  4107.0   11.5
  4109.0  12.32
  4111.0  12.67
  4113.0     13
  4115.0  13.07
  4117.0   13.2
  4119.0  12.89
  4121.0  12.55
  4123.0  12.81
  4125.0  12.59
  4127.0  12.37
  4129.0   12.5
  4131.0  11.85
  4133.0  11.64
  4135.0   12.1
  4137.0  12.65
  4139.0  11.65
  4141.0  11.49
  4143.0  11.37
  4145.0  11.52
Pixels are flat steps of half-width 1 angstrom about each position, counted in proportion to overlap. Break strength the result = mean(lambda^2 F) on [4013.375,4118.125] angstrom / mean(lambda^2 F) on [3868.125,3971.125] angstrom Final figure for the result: 1.8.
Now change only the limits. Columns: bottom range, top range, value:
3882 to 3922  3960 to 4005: 1.20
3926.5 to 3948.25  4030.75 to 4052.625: 2.20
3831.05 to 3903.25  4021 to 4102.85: 2.01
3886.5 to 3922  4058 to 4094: 1.58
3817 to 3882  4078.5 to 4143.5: 2.23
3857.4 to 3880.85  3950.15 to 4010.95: 1.48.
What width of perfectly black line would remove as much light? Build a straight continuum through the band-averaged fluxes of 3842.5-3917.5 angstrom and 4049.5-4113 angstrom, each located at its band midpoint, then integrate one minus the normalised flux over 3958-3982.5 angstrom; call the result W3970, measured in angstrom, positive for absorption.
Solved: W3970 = 5.9 angstrom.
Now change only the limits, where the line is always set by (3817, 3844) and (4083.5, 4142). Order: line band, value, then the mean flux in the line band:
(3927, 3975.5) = 9.3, 6.84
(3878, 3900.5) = -1.8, 7.52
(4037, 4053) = -3.1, 12.8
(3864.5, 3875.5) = -1.5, 7.35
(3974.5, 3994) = -3.6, 11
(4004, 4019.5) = -4.7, 12.9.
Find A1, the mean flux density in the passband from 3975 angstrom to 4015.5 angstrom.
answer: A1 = 11.9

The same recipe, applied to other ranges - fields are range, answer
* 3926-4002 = 8.46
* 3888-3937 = 7.87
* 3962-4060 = 11.5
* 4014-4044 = 13.1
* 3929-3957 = 7.11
